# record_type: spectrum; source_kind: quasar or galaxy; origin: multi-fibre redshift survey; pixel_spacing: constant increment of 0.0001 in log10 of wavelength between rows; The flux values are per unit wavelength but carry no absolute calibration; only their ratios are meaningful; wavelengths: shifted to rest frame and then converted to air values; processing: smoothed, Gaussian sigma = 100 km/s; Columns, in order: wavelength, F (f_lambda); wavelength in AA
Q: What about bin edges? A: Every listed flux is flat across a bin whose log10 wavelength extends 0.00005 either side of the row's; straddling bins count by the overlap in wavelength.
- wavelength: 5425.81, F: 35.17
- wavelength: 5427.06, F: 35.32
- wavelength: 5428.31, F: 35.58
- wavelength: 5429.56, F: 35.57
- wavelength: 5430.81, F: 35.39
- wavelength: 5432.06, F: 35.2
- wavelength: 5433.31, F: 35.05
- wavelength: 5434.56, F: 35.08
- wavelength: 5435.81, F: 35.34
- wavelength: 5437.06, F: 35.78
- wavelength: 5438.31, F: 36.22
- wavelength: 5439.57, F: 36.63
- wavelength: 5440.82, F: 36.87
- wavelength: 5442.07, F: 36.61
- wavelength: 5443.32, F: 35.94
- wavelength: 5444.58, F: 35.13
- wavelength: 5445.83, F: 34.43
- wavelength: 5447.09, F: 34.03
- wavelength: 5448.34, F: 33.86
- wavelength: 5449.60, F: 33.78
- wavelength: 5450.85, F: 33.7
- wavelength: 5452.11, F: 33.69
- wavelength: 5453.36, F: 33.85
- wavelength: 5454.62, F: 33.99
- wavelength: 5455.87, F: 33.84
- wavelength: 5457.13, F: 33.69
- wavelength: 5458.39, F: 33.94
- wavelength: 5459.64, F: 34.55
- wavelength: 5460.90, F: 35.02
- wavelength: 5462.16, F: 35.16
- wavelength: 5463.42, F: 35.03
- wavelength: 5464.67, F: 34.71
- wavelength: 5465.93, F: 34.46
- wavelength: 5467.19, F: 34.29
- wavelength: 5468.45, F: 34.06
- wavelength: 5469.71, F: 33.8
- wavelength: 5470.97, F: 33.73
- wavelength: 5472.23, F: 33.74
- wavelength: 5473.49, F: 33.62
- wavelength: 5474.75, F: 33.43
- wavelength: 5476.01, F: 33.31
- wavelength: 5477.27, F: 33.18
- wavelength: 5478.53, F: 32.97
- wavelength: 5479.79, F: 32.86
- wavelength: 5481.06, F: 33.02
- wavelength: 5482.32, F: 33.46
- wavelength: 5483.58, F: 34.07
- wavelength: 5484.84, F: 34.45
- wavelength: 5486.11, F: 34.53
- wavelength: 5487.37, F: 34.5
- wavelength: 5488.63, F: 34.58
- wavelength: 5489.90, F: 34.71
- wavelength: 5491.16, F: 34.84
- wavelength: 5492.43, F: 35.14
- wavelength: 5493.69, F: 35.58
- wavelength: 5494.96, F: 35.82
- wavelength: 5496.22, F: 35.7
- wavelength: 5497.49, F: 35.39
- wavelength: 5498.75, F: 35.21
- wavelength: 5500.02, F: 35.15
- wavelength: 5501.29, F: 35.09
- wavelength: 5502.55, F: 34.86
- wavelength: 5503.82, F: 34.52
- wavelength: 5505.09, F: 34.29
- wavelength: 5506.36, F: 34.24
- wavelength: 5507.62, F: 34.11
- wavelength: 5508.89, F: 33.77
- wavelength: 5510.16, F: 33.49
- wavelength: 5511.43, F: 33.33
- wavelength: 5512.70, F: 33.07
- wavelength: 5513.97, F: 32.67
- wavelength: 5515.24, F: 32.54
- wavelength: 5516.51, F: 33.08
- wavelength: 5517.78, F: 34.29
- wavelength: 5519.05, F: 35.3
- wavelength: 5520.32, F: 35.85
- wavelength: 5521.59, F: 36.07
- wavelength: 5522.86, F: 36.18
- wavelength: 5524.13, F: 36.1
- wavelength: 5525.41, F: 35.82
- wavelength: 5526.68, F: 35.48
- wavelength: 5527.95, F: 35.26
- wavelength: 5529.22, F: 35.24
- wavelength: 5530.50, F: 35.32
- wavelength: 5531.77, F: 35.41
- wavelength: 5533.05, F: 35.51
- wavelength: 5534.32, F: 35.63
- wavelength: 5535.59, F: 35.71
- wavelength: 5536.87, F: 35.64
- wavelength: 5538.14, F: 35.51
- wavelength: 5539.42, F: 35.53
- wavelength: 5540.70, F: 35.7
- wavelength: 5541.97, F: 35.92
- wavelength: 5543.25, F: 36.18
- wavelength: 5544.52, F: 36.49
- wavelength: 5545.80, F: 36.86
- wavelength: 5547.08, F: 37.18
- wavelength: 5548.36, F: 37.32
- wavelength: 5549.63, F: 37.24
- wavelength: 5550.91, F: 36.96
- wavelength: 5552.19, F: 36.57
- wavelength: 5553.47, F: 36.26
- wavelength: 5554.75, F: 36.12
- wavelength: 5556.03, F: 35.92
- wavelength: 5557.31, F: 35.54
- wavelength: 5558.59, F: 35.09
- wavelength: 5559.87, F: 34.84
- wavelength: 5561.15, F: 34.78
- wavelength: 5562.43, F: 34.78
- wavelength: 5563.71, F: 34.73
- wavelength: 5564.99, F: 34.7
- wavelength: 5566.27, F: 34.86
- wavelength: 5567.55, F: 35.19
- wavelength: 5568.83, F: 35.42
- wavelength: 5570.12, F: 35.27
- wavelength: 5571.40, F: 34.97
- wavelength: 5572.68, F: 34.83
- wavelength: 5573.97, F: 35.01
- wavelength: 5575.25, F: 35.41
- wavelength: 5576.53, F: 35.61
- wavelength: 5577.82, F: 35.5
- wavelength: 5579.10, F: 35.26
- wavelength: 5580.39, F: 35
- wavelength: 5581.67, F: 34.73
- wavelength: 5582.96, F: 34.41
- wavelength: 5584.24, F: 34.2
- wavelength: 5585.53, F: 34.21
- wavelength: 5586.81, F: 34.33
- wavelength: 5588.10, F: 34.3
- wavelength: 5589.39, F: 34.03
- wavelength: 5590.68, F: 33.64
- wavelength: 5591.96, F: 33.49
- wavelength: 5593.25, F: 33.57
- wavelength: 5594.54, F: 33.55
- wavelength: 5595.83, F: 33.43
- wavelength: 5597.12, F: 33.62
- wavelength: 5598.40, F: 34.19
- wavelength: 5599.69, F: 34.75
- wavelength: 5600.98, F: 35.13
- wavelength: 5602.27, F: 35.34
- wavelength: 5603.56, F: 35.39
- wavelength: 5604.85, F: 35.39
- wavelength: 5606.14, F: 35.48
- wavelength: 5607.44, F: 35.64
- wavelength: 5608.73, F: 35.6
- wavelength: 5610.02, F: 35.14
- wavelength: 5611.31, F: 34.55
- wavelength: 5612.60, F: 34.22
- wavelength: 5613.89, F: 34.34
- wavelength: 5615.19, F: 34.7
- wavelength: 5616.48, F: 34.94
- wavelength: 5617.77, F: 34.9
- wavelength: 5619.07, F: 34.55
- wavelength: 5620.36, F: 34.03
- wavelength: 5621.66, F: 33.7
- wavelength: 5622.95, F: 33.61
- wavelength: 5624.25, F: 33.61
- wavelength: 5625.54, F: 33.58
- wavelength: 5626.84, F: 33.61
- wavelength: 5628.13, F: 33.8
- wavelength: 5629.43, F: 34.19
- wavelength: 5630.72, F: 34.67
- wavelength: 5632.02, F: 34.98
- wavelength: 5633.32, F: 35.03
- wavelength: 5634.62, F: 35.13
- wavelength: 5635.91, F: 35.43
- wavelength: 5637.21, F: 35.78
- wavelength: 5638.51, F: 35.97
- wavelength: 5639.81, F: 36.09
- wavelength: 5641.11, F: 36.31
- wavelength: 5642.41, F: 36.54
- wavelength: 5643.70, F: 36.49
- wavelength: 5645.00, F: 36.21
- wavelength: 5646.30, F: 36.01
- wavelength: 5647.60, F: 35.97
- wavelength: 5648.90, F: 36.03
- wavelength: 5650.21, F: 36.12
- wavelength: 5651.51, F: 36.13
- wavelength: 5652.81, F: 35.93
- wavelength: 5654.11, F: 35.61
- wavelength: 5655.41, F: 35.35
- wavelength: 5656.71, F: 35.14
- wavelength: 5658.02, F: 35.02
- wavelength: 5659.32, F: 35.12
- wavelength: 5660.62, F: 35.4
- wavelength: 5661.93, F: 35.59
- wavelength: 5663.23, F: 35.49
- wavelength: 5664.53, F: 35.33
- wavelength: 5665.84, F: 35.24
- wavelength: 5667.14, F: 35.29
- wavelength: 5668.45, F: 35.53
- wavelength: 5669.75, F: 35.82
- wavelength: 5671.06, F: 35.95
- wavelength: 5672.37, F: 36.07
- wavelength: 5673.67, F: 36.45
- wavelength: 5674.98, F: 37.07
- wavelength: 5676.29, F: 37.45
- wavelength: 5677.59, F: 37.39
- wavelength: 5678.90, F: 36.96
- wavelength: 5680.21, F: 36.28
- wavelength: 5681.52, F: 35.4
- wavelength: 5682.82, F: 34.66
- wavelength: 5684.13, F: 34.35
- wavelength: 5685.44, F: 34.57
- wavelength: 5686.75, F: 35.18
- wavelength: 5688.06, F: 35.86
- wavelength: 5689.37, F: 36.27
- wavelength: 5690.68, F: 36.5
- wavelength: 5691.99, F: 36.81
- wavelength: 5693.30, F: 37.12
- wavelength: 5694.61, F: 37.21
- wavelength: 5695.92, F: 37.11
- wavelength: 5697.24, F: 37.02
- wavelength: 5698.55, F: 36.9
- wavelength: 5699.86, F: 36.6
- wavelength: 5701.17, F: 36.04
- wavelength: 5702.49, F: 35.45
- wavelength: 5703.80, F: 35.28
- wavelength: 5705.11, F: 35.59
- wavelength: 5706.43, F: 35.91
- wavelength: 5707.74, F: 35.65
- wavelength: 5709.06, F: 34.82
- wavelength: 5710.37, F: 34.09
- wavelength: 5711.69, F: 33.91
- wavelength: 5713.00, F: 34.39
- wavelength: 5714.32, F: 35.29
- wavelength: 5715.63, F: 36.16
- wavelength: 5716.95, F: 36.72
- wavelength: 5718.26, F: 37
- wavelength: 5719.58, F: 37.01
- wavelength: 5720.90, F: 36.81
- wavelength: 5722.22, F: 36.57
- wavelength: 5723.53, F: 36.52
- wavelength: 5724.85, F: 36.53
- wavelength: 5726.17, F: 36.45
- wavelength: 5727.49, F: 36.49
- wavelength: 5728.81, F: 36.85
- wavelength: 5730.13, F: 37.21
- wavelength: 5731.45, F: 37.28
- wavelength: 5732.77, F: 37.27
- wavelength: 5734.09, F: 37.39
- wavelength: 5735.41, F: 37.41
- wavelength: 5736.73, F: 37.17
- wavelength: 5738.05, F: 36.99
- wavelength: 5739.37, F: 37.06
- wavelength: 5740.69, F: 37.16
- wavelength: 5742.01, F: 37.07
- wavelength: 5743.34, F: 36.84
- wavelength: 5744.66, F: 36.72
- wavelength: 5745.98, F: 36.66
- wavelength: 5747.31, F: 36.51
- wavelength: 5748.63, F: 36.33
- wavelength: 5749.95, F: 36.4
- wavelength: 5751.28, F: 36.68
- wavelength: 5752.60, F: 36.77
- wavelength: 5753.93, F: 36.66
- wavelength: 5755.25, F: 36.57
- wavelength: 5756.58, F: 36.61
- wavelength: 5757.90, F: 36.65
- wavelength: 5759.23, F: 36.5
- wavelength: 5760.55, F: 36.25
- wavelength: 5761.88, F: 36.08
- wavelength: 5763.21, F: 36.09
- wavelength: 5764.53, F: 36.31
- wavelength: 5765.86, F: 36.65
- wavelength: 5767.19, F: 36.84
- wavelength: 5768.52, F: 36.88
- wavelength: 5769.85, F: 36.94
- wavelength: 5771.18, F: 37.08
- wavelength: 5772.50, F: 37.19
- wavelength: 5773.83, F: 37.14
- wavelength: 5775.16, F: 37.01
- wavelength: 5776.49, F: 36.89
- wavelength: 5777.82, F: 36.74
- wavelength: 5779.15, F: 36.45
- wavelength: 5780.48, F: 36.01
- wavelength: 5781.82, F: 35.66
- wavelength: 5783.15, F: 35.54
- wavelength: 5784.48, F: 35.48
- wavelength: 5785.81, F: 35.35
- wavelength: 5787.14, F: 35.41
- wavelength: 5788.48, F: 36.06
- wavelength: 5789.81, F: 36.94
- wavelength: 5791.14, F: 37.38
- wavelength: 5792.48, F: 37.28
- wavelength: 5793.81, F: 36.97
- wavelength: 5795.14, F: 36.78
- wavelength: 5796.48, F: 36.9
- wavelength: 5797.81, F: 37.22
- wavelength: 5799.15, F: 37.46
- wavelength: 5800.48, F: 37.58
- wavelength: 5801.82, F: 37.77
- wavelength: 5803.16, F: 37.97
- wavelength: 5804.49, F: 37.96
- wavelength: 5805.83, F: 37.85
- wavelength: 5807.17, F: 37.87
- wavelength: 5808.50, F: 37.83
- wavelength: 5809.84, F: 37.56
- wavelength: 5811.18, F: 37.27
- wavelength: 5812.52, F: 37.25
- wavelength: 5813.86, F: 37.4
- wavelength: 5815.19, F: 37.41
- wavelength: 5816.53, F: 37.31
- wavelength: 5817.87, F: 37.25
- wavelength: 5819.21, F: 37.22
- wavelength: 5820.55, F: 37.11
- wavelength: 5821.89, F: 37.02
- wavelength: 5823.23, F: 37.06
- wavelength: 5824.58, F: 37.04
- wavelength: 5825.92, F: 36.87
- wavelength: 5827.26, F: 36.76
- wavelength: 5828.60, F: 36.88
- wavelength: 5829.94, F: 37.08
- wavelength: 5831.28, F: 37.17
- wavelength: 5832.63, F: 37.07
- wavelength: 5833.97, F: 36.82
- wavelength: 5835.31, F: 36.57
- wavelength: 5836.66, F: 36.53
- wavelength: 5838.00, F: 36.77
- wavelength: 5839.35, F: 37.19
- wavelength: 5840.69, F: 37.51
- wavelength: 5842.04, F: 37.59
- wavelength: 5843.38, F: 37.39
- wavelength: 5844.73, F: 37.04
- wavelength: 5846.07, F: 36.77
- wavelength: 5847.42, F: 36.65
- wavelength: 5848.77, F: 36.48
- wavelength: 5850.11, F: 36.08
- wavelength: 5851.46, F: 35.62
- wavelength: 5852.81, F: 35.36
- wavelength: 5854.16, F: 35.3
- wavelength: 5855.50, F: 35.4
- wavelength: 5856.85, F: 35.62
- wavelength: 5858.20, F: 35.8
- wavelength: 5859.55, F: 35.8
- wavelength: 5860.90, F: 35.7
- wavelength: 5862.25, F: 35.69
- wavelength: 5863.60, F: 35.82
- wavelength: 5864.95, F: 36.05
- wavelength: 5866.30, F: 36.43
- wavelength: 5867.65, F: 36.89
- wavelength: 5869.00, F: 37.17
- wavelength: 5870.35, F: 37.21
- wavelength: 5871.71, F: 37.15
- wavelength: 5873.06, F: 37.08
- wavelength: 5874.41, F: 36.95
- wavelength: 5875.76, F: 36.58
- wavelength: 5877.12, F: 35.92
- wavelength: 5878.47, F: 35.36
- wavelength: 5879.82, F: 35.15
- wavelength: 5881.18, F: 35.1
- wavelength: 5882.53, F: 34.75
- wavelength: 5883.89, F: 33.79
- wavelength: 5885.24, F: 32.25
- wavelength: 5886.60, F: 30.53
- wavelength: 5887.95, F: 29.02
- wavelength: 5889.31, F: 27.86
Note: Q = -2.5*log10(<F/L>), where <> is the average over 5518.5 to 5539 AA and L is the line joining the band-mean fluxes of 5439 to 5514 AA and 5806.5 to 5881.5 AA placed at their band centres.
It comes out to -0.03 mag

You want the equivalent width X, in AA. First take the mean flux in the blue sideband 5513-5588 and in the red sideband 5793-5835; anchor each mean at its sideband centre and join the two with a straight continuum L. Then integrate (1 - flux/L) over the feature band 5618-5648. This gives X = 0.8 AA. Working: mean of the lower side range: 35.4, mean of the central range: 35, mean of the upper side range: 37.3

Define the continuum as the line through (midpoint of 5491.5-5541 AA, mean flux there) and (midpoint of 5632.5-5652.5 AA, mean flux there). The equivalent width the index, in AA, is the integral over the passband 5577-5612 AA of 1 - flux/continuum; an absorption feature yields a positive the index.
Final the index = 0.9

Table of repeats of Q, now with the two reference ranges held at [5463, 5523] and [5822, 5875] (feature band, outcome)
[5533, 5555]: -0.051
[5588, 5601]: 0.032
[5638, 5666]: -0.015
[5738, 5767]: -0.020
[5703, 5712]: 0.018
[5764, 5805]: -0.018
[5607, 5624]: 0.015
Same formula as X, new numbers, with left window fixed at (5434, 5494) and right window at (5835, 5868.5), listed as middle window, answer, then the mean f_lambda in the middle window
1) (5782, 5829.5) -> -1.25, 37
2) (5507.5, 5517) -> 0.40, 33.2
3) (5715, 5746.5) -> -1.02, 36.9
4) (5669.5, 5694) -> -0.43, 36.1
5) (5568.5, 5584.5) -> -0.04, 35.1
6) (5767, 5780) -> -0.35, 36.9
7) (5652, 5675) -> -0.12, 35.6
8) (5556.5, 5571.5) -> -0.04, 35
